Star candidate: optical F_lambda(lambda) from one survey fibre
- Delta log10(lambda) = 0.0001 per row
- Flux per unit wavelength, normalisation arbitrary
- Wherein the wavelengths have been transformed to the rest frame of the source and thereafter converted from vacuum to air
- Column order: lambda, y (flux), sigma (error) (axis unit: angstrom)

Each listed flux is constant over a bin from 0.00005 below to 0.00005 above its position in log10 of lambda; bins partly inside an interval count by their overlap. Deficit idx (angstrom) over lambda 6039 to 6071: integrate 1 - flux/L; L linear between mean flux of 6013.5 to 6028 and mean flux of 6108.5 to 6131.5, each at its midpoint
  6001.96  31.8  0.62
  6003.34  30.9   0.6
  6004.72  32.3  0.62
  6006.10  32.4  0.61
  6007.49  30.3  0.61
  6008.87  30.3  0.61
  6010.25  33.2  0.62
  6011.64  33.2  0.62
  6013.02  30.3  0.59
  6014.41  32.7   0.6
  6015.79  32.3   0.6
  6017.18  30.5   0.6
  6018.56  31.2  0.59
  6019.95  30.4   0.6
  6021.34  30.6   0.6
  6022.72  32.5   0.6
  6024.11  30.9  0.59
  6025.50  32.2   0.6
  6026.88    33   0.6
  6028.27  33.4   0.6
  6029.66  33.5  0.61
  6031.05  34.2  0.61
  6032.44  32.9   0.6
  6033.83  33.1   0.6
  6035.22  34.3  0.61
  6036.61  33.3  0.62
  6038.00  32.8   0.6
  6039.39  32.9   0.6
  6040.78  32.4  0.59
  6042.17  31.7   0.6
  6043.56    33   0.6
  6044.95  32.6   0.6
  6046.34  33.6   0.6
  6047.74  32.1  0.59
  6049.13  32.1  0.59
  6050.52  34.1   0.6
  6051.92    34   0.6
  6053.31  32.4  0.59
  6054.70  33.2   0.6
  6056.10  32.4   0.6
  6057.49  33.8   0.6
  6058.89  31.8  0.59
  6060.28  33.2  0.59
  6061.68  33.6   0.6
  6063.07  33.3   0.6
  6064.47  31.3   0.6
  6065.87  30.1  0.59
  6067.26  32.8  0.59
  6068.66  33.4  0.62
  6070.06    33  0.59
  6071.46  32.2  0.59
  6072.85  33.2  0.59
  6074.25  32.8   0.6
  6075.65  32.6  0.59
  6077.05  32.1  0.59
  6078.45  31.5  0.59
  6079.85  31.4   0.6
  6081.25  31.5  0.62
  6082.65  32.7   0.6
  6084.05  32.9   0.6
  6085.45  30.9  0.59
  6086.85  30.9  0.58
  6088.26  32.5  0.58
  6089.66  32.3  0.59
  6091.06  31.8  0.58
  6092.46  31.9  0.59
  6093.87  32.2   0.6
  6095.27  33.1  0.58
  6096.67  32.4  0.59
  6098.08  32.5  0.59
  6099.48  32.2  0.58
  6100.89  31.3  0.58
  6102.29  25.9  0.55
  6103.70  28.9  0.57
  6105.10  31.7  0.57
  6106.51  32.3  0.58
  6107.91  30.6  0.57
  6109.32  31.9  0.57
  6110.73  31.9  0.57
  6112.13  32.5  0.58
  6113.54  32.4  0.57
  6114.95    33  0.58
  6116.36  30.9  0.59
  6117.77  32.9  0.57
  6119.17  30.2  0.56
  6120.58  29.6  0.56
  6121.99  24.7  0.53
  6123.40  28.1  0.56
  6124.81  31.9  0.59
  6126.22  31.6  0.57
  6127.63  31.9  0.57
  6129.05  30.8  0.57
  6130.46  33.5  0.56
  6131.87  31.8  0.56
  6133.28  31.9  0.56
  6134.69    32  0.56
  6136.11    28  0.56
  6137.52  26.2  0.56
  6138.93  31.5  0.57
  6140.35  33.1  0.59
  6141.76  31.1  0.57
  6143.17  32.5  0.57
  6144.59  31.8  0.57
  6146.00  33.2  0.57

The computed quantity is -1.3 angstrom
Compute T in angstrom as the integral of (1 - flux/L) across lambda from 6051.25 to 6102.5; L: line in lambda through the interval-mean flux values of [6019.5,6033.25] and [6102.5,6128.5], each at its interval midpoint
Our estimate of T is -1.2 angstrom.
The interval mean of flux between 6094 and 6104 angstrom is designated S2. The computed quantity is 31.1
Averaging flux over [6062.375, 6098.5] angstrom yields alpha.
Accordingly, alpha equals 32.2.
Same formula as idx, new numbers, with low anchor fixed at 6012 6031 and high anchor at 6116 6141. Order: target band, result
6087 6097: -0.4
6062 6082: -0.6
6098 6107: 0.1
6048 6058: -0.5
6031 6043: -0.5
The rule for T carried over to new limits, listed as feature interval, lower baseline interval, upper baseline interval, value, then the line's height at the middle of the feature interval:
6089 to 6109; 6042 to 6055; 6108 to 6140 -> 0.1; 31.6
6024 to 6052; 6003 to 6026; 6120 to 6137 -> -1.5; 31.3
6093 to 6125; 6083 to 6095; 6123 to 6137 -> 0.6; 31.6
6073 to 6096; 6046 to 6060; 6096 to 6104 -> -0.5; 31.4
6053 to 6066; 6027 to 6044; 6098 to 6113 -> -0.1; 32.4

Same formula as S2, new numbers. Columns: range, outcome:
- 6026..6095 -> 32.6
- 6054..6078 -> 32.6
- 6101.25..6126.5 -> 30.6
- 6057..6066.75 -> 32.4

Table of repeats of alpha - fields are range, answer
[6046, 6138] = 31.7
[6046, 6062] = 33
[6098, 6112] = 30.9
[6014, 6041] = 32.5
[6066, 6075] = 32.7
